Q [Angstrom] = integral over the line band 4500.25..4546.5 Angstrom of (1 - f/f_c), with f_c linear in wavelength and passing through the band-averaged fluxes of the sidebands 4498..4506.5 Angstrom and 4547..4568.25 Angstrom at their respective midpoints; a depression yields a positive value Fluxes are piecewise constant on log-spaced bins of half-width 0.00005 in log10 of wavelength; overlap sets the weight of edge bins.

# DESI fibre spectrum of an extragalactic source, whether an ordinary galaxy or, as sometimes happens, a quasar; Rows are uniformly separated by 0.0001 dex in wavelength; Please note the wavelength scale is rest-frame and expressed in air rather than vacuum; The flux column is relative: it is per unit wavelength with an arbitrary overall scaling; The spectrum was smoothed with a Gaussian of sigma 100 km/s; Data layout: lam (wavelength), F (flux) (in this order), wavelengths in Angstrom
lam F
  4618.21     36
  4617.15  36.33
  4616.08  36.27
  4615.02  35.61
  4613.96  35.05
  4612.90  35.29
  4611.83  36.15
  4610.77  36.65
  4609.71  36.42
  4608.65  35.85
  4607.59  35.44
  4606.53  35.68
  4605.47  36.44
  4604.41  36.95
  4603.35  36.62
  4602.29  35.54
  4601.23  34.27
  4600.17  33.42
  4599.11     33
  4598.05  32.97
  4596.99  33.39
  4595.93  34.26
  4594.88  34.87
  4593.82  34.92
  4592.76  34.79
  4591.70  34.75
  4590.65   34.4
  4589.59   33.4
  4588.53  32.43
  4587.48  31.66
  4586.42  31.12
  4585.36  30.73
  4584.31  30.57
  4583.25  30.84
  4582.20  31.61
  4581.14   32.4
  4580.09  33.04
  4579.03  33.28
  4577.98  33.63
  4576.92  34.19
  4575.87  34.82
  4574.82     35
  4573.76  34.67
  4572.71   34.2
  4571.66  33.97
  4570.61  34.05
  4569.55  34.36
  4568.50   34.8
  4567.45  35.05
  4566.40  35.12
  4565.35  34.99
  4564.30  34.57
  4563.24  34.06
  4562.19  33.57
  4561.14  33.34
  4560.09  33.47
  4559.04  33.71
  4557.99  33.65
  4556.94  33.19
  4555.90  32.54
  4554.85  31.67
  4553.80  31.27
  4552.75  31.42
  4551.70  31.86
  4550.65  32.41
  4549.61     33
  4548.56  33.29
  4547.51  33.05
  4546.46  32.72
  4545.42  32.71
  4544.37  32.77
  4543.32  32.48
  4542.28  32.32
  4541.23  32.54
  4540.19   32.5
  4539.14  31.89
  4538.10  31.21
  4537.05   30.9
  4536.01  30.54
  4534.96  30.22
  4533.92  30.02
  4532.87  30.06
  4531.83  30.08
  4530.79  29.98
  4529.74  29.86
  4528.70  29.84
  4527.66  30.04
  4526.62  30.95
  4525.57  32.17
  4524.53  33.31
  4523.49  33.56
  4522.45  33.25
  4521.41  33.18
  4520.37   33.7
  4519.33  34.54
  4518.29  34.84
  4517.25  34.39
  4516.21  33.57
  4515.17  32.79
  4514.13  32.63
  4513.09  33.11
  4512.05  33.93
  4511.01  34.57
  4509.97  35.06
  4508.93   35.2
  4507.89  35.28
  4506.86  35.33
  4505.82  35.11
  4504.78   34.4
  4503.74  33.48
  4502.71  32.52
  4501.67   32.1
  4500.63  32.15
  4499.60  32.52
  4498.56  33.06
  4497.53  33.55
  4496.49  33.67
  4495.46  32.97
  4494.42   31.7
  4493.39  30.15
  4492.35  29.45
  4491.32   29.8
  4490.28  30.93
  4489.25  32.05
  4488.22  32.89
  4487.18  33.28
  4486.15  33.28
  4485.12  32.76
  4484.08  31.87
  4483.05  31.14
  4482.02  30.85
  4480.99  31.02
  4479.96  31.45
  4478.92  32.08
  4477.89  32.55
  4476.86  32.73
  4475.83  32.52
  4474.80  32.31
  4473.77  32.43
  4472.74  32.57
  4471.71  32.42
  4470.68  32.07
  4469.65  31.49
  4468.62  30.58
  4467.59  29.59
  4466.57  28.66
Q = 0.9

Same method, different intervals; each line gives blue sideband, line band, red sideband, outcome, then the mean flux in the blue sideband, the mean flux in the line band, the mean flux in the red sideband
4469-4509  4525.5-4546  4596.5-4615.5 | 1.5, 32.5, 31.1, 35.3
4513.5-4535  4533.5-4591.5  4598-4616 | 1.3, 32.1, 32.9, 35.5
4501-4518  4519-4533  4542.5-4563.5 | 0.7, 33.9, 31.8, 32.8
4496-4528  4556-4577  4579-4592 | -1.1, 33.5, 34.2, 32.2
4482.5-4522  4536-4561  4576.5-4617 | 0.9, 33.1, 32.4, 34.2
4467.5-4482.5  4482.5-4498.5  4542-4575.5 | 0.1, 31.8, 32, 33.4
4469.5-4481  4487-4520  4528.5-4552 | -1.3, 32.2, 33.2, 31.6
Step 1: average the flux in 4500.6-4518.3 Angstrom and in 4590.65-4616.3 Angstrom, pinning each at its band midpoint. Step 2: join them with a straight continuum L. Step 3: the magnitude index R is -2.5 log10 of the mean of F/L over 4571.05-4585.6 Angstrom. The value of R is 0.054 mag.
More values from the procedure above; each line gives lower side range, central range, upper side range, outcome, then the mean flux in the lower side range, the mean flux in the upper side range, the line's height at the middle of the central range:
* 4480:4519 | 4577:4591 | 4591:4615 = 0.080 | 32.9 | 35.1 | 34.7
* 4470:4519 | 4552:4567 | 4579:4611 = 0.007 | 32.8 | 33.9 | 33.5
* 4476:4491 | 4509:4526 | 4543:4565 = -0.041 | 32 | 32.9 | 32.5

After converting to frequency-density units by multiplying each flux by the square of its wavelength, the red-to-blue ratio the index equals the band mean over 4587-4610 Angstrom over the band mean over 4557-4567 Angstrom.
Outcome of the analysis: 1.03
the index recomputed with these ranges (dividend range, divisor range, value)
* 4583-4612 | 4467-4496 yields 1.13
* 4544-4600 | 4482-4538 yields 1.05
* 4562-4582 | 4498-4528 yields 1.05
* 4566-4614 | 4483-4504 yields 1.11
